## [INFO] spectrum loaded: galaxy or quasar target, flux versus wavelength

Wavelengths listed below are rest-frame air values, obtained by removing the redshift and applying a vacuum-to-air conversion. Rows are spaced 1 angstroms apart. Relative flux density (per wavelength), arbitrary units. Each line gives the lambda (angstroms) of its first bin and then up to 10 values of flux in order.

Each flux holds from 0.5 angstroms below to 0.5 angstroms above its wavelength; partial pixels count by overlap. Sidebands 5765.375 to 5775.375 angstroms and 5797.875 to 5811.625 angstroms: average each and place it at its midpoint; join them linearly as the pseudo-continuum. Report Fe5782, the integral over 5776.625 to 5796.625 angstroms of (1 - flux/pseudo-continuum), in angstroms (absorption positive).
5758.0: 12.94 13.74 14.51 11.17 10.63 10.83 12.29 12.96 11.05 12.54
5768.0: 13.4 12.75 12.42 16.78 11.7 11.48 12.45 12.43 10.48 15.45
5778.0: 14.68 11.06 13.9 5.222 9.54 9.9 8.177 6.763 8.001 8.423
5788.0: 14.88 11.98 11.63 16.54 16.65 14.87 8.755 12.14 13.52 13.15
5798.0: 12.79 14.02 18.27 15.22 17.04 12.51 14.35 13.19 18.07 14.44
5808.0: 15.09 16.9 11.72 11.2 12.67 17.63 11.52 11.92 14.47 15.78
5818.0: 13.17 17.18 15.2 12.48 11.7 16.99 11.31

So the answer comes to 3.0 angstroms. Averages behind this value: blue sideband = 12.7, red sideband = 14.7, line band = 11.6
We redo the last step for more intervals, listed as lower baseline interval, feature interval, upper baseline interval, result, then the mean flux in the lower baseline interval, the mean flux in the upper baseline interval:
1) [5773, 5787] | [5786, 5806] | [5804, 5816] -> -1.92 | 10.6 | 14.1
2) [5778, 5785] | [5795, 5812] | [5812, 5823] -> -2.61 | 9.79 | 14.2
